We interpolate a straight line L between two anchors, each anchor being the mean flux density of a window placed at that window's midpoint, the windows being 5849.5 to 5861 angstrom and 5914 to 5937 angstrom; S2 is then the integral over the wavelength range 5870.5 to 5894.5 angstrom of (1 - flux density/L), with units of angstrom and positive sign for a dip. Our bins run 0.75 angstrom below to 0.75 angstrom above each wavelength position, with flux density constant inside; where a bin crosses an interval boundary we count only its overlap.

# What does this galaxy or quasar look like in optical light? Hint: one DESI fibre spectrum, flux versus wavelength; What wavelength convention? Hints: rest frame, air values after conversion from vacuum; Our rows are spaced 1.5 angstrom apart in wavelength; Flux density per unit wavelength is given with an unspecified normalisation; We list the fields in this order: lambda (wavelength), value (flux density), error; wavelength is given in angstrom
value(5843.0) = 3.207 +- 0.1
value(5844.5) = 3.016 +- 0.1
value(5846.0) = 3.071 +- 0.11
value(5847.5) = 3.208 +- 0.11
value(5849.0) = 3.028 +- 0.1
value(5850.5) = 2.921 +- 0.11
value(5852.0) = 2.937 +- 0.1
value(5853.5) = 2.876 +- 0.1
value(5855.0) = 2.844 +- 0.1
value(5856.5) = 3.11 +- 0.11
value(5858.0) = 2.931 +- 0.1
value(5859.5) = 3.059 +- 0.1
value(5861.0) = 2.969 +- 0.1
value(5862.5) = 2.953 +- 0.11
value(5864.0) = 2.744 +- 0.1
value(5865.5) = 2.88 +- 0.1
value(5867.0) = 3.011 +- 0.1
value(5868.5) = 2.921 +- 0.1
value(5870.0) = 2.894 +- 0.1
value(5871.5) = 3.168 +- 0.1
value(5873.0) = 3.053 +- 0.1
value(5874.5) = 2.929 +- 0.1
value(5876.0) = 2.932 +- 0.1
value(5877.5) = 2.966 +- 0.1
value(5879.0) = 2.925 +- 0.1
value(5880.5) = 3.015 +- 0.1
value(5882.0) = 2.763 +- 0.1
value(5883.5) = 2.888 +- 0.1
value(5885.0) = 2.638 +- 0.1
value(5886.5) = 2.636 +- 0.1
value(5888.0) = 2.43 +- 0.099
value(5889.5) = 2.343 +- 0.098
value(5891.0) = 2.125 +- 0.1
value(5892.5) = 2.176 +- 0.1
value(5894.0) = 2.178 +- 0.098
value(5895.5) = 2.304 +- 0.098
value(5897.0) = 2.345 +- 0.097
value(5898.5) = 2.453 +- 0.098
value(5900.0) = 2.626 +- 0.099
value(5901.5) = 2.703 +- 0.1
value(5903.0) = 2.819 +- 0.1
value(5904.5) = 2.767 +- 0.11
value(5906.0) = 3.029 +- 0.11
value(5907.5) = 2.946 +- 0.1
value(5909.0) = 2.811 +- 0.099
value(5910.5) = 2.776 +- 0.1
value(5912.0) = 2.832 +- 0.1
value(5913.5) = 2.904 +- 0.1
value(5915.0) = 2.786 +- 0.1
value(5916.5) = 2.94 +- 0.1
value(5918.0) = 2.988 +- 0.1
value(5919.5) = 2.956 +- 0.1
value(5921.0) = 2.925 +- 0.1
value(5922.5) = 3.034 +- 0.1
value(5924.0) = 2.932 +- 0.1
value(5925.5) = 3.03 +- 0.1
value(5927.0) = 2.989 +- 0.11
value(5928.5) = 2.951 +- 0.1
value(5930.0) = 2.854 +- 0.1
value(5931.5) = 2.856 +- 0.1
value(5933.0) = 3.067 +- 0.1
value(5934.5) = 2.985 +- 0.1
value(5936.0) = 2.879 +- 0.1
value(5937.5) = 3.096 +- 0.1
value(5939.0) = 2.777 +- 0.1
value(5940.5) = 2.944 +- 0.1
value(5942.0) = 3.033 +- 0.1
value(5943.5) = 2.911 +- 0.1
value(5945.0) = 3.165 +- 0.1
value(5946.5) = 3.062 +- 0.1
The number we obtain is 2.0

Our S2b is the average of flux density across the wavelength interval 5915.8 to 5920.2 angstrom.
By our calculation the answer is 2.96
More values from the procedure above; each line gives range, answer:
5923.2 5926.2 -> 2.98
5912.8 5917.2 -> 2.88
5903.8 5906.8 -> 2.9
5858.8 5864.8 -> 2.93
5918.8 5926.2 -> 2.98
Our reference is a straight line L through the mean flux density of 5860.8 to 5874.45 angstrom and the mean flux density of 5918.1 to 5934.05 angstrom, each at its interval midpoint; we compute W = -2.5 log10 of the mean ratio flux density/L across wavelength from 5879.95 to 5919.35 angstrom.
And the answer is 0.11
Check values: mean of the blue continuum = 2.95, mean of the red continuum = 2.96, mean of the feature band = 2.67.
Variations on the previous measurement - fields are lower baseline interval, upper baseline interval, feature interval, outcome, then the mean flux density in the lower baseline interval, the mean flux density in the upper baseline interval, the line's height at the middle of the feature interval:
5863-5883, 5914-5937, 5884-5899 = 0.23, 2.94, 2.95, 2.94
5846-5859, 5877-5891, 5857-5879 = -0.04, 2.99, 2.7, 2.85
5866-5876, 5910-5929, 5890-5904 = 0.22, 2.99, 2.93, 2.96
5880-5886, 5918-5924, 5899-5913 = 0.04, 2.81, 2.97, 2.91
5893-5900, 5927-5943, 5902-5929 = -0.11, 2.35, 2.95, 2.64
